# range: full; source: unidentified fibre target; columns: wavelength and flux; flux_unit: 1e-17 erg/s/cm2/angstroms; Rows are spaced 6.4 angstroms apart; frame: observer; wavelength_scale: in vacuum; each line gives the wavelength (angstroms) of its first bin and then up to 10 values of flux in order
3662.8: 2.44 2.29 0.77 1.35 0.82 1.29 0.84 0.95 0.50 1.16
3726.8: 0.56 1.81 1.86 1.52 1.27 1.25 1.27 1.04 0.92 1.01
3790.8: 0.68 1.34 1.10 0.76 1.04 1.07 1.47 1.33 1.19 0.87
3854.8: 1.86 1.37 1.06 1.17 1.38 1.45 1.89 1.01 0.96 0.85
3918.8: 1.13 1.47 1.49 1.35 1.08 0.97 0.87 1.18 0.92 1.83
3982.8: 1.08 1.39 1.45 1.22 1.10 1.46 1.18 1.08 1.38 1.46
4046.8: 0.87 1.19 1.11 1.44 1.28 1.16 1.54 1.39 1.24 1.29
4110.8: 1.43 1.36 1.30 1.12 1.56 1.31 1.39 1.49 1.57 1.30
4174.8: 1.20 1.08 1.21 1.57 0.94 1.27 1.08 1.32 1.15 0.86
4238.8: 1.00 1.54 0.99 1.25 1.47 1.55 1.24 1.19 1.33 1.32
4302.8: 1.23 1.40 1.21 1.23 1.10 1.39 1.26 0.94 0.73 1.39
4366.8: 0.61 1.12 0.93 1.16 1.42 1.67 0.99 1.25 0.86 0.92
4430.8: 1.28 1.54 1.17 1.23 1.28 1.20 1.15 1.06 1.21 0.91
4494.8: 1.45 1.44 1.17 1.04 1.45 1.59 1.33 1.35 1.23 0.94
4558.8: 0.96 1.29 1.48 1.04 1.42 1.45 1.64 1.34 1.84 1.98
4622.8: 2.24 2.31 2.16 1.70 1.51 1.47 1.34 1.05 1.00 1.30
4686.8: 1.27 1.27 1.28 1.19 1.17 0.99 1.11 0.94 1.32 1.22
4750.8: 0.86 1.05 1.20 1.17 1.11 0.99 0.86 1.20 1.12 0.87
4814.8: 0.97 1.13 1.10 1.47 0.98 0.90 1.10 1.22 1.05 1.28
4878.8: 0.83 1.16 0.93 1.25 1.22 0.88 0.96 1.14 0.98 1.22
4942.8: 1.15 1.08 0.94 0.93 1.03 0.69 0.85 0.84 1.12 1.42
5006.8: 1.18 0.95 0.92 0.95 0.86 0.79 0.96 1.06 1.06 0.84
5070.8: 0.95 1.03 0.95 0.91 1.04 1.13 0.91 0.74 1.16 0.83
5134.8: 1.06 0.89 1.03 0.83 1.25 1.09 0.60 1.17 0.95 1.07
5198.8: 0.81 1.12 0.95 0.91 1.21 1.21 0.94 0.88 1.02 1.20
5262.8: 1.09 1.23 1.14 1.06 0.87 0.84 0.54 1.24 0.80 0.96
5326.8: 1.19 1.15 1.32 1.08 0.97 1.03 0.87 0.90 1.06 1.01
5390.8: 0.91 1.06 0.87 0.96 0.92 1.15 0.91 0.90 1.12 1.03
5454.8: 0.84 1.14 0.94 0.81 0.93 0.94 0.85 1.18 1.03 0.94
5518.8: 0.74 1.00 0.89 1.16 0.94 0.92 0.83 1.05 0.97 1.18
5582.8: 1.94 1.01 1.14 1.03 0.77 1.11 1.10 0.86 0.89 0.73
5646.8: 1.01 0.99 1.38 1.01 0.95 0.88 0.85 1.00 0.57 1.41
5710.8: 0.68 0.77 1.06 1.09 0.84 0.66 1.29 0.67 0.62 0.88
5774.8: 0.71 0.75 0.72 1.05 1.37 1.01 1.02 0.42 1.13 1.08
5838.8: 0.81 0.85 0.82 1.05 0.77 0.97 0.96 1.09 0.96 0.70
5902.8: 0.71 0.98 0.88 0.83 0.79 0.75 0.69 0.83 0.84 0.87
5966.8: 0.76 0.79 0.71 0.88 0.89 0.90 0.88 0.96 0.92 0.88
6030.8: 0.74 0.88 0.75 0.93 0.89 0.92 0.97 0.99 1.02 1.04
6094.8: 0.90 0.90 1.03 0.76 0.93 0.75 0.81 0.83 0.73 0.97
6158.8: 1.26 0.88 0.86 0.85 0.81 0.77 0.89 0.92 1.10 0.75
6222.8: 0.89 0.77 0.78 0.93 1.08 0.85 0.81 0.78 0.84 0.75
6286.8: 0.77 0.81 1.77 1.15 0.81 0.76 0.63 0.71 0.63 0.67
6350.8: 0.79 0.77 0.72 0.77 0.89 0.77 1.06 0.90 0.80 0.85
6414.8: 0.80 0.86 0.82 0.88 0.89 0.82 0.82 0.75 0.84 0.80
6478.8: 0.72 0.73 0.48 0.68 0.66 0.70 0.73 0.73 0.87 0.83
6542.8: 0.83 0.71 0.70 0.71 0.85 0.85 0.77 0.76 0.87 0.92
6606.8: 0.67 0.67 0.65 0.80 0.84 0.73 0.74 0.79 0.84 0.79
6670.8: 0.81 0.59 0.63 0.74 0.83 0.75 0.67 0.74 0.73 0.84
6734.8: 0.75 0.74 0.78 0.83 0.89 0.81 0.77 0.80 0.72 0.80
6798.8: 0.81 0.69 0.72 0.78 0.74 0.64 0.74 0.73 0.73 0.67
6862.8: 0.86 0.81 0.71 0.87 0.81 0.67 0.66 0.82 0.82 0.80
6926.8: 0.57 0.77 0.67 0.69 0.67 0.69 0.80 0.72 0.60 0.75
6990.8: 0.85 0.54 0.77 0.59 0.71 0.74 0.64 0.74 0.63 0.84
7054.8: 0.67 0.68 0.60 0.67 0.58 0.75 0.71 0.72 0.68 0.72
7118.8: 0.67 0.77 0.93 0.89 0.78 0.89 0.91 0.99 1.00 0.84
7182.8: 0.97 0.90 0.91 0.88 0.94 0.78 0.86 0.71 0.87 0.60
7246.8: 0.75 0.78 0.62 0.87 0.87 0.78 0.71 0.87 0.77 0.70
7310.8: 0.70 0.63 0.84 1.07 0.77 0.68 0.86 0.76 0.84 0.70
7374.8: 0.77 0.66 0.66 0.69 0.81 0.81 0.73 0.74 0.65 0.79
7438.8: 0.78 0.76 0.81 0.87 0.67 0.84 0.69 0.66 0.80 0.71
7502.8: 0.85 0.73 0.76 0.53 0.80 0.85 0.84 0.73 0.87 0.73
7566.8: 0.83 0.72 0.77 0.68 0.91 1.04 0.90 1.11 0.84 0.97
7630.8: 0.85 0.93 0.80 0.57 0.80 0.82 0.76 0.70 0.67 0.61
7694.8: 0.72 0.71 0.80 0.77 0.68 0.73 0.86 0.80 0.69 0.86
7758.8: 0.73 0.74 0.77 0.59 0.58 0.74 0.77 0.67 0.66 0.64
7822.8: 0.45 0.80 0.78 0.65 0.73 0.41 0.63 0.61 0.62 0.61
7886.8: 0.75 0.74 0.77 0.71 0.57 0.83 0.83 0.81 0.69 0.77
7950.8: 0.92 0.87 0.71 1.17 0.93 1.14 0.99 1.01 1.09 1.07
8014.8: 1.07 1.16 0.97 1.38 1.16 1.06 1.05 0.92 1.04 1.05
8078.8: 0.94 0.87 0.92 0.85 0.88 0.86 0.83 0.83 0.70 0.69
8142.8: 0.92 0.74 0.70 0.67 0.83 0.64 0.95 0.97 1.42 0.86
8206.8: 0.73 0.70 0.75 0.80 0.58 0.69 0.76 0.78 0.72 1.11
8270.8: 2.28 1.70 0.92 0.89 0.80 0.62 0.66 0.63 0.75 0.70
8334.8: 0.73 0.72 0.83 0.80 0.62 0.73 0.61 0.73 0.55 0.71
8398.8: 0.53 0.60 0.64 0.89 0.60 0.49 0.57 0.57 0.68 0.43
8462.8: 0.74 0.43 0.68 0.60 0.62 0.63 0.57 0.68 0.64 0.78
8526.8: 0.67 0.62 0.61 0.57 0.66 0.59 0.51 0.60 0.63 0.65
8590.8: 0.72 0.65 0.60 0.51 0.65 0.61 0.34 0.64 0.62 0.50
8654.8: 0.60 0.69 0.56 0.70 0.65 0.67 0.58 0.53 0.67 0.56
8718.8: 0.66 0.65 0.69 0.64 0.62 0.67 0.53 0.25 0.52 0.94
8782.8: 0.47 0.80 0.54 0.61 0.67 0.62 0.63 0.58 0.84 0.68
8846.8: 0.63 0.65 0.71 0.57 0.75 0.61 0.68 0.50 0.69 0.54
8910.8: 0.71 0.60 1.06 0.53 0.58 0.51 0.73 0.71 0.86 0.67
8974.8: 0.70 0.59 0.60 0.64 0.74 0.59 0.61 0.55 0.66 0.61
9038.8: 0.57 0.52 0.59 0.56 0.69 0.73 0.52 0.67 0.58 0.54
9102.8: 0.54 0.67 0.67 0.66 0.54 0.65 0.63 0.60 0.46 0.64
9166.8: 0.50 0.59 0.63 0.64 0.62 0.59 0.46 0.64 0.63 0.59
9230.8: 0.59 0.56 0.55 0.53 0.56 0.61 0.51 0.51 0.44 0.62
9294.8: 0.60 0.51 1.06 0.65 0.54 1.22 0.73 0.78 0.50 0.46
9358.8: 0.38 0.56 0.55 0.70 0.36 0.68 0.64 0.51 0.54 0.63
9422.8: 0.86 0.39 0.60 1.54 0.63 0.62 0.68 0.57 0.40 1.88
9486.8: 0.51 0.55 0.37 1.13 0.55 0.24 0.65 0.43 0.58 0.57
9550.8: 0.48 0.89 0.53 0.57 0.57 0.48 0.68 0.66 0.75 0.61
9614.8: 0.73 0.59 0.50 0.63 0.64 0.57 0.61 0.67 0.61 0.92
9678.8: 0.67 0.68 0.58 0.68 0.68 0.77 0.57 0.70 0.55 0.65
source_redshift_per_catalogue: 0.652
